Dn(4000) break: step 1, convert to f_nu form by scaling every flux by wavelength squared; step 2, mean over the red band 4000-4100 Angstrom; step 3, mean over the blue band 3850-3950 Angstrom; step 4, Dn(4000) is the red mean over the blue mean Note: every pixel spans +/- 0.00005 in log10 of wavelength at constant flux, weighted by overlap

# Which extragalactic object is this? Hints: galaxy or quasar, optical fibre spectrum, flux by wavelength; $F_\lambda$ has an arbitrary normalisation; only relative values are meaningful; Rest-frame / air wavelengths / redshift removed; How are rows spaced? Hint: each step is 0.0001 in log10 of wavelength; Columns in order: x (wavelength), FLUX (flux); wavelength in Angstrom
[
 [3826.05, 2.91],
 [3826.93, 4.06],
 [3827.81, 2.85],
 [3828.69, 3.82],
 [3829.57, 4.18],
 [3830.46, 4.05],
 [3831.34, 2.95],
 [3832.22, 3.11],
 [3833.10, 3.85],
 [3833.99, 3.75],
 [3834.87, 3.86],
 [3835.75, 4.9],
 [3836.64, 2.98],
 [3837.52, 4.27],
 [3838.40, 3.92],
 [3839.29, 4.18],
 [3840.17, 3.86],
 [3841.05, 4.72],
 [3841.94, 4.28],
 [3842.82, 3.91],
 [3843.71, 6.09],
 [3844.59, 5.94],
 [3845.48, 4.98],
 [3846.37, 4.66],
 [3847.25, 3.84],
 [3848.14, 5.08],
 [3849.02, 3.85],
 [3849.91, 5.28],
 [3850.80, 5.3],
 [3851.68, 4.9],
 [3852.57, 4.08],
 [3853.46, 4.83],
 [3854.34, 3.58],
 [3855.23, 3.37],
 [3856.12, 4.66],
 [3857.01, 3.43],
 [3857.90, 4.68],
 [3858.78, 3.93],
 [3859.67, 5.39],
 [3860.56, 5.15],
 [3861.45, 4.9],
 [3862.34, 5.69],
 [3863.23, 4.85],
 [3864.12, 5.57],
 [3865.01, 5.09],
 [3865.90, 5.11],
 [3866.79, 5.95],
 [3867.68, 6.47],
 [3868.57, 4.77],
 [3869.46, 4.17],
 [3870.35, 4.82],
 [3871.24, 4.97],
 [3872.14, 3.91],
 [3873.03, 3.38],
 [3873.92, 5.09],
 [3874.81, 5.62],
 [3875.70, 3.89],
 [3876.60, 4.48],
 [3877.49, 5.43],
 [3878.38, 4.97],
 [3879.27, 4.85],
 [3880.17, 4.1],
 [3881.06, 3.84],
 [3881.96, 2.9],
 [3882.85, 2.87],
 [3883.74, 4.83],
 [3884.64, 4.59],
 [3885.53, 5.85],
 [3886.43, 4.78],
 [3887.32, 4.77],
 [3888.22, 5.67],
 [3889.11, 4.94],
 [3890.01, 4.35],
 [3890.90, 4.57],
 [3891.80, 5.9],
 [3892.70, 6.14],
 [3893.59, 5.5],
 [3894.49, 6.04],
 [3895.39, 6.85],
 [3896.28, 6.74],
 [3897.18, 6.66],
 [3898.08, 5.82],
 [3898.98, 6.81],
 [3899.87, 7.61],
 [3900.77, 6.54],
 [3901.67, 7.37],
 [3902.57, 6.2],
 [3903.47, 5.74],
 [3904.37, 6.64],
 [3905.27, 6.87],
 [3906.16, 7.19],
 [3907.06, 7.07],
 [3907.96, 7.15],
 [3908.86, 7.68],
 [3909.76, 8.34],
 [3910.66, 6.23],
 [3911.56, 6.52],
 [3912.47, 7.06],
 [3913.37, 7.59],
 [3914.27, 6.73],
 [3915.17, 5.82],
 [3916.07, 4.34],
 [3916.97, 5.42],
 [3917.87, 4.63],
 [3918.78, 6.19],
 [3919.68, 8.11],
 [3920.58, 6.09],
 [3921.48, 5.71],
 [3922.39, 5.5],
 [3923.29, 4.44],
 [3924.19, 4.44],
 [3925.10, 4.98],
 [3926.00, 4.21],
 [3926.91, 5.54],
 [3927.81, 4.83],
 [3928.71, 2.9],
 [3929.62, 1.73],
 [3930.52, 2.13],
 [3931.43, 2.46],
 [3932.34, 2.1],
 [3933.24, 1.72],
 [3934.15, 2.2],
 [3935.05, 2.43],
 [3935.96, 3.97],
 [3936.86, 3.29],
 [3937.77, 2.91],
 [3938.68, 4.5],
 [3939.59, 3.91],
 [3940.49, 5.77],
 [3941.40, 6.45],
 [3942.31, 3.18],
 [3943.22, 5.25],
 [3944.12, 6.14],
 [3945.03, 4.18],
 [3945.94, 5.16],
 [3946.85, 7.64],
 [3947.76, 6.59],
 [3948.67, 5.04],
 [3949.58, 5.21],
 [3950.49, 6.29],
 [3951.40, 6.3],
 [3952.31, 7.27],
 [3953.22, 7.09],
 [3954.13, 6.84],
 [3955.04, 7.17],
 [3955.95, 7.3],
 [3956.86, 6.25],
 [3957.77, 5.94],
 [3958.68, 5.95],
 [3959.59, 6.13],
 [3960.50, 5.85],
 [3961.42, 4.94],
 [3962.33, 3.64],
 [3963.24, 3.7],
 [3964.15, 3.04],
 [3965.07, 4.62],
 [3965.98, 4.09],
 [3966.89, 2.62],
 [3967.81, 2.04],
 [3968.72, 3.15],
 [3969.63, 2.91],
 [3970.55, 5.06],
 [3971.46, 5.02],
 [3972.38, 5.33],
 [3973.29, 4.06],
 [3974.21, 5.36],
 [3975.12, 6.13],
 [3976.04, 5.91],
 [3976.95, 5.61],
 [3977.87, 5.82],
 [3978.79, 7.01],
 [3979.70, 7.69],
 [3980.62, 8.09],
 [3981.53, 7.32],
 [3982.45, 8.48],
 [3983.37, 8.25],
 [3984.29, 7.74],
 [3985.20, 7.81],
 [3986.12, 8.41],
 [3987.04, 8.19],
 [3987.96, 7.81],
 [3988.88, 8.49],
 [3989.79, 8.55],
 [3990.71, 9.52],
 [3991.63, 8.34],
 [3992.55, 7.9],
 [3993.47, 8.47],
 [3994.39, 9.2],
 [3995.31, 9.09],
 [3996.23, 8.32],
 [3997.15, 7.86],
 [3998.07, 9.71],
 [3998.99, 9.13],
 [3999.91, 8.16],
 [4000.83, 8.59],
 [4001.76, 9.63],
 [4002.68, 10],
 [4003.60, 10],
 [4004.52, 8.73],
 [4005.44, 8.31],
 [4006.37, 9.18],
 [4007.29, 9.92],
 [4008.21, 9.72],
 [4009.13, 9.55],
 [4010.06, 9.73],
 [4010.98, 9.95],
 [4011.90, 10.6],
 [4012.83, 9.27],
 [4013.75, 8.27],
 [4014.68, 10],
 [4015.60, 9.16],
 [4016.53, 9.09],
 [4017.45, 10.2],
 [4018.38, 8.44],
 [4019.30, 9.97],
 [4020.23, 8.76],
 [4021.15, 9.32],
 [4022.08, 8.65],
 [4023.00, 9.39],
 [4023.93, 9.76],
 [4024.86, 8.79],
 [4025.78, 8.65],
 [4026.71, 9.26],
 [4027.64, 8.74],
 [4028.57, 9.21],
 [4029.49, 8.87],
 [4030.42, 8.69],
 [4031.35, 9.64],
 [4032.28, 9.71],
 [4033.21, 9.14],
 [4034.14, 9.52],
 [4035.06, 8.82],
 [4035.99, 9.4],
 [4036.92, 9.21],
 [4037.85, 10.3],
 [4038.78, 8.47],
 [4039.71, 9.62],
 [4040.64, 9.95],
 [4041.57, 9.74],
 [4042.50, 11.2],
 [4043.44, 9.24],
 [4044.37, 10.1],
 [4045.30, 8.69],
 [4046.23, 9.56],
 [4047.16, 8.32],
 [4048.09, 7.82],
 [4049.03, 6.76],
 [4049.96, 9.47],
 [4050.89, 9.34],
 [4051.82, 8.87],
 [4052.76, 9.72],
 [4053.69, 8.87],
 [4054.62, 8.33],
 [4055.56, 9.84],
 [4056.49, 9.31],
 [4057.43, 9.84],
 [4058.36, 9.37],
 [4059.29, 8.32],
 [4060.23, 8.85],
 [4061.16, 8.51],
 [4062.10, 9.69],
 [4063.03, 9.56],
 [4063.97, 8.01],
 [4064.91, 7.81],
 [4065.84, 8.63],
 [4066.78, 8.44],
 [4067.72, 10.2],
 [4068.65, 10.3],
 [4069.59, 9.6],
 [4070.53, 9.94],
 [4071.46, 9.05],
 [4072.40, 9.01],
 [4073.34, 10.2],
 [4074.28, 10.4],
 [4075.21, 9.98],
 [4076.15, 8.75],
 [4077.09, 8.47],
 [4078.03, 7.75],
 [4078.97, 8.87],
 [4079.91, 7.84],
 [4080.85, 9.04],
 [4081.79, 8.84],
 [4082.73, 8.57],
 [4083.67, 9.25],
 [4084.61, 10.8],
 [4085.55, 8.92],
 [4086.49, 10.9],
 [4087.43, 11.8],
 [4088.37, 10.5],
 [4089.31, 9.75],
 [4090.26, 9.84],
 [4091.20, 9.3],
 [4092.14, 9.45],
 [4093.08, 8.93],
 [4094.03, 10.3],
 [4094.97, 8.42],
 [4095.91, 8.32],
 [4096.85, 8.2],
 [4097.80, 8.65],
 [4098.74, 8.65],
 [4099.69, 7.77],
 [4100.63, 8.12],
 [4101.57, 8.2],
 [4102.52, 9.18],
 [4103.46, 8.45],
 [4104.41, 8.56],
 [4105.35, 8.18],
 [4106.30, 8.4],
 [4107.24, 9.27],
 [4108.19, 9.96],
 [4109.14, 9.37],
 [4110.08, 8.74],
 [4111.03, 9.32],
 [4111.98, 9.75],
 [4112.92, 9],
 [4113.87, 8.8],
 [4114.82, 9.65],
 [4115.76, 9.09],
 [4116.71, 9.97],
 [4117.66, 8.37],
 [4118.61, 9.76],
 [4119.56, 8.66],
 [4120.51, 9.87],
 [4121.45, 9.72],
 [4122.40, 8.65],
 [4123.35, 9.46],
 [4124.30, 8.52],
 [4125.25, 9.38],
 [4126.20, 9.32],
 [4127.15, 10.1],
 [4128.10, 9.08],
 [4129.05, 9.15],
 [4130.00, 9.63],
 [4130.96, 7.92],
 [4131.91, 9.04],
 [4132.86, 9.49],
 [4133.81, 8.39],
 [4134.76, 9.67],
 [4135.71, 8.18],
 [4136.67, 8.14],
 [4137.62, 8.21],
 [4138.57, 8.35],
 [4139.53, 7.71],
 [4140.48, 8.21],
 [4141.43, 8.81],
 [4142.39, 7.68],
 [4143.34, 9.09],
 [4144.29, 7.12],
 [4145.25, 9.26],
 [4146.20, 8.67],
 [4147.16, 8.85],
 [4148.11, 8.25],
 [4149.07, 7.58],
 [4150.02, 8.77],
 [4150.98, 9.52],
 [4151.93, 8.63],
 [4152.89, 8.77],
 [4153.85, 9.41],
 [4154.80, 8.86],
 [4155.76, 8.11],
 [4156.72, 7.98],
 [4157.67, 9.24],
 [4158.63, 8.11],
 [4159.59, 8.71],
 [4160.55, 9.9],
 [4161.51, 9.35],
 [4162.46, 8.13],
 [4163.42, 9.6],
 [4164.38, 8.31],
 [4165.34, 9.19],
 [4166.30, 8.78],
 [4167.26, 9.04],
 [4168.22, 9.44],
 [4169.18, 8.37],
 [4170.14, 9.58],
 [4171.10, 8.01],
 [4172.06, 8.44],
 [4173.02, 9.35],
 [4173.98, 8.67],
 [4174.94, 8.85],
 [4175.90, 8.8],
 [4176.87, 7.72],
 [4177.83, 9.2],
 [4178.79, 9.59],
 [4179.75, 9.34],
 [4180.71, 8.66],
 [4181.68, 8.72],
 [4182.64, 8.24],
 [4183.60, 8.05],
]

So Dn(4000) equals 1.95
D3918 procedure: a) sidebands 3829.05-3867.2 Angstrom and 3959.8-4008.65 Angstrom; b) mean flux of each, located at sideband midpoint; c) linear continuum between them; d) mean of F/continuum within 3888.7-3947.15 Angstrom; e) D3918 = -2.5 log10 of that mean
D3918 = 0.07 mag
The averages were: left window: 4.49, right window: 7.03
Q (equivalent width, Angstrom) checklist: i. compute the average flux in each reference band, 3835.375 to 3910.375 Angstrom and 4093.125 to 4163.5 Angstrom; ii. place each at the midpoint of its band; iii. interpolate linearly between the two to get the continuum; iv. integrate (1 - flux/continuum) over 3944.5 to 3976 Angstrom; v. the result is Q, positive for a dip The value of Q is 5.7 Angstrom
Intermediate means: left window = 5.16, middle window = 5.24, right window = 8.83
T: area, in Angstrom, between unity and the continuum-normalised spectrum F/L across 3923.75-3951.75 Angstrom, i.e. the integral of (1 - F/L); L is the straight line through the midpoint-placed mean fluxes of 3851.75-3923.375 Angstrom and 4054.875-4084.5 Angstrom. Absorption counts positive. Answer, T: 9.5 Angstrom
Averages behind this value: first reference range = 5.46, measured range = 4.3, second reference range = 9.12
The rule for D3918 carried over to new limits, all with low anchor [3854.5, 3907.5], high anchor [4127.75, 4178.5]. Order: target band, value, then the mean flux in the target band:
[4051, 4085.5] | -0.20 mag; 9.13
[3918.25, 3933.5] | 0.32 mag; 4.33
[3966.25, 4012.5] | -0.15 mag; 7.65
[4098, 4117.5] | -0.10 mag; 8.91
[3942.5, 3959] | 0.00 mag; 6.16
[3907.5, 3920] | -0.16 mag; 6.54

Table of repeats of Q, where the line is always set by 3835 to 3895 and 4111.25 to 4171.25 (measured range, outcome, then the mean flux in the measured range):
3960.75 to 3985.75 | 3.79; 5.4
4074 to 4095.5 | -3.73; 9.41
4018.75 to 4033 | -4.05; 9.16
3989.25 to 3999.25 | -3.11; 8.73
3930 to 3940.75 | 5.06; 3.06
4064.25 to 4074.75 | -2.16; 9.4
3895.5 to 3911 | -4.63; 6.87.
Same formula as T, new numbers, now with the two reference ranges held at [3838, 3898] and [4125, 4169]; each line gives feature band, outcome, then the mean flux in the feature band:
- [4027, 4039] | -3.5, 9.23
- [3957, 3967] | 2.3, 4.71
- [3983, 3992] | -2.5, 8.31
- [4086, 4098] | -2.4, 9.58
